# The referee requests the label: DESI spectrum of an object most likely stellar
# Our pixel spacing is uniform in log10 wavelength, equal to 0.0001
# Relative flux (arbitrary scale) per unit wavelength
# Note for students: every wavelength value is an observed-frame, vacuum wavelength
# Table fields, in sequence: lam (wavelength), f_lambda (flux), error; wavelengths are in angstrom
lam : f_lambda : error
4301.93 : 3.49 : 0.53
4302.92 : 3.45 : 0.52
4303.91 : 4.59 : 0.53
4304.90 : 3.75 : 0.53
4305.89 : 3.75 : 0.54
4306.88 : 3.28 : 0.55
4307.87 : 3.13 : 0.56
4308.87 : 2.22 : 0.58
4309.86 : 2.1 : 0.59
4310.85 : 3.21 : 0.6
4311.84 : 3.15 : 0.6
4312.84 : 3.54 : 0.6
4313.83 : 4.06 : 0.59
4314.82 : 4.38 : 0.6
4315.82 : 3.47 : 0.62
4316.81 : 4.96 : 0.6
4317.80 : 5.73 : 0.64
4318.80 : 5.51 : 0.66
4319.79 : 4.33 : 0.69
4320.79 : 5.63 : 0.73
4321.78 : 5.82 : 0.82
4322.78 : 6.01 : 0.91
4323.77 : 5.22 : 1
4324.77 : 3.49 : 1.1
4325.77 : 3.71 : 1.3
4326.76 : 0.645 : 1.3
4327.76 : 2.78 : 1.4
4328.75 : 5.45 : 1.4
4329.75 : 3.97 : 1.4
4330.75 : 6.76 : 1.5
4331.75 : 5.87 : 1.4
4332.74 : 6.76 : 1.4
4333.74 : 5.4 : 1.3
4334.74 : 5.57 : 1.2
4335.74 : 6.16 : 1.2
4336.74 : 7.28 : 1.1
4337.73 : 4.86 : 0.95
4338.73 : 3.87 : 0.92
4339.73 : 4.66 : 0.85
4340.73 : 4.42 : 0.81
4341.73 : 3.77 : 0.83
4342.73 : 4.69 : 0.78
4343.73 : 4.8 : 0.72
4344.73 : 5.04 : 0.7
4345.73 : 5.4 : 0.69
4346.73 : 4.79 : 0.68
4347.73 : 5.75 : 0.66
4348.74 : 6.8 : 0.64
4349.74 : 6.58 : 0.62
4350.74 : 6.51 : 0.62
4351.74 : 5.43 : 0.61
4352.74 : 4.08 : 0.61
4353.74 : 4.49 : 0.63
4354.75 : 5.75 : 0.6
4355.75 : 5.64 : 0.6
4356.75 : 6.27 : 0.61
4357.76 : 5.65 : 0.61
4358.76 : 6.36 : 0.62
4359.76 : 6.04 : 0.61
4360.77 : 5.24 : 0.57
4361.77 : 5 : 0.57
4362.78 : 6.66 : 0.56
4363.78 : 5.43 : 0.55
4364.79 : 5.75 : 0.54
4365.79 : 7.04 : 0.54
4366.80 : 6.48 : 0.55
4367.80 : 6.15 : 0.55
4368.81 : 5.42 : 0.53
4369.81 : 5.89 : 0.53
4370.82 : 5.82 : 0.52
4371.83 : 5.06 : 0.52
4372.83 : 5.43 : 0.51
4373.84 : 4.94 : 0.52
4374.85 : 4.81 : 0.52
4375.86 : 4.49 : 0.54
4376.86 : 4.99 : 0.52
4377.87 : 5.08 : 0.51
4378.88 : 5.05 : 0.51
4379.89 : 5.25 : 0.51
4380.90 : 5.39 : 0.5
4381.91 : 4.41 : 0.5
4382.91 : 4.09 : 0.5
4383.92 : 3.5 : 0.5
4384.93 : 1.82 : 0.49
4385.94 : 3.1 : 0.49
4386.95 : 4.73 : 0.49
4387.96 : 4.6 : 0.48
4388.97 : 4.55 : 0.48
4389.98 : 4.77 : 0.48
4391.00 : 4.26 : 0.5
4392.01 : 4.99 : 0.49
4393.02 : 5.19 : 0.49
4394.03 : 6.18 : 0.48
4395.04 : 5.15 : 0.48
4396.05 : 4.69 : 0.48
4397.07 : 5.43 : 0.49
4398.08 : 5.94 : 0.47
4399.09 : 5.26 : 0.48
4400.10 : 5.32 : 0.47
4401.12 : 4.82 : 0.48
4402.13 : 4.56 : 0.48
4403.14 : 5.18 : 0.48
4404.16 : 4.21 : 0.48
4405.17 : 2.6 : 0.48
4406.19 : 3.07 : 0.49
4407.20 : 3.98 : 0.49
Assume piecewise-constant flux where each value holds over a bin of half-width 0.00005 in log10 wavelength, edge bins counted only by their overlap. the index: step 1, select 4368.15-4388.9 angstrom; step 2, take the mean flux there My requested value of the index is 4.7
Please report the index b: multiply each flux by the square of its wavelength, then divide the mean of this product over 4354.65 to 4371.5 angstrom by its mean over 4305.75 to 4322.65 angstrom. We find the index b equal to 1.49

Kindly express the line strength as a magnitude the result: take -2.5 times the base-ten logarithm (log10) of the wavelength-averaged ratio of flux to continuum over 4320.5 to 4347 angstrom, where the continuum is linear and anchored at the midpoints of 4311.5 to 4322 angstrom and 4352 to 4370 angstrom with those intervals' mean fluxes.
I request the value 0.024 mag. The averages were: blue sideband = 4.59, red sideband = 5.74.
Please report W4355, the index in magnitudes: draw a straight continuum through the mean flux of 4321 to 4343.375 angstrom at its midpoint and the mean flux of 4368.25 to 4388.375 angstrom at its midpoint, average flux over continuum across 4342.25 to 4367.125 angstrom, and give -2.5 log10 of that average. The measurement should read -0.18 mag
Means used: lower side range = 4.88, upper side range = 4.7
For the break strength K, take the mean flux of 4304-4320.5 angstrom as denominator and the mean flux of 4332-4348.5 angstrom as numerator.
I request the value 1.37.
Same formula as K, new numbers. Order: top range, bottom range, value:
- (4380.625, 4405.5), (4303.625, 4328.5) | 1.16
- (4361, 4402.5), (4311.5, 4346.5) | 1.06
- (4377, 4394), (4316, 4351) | 0.88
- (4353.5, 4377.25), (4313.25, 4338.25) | 1.14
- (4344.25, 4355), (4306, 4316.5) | 1.67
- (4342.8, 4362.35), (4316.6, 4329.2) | 1.22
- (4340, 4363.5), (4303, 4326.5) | 1.33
